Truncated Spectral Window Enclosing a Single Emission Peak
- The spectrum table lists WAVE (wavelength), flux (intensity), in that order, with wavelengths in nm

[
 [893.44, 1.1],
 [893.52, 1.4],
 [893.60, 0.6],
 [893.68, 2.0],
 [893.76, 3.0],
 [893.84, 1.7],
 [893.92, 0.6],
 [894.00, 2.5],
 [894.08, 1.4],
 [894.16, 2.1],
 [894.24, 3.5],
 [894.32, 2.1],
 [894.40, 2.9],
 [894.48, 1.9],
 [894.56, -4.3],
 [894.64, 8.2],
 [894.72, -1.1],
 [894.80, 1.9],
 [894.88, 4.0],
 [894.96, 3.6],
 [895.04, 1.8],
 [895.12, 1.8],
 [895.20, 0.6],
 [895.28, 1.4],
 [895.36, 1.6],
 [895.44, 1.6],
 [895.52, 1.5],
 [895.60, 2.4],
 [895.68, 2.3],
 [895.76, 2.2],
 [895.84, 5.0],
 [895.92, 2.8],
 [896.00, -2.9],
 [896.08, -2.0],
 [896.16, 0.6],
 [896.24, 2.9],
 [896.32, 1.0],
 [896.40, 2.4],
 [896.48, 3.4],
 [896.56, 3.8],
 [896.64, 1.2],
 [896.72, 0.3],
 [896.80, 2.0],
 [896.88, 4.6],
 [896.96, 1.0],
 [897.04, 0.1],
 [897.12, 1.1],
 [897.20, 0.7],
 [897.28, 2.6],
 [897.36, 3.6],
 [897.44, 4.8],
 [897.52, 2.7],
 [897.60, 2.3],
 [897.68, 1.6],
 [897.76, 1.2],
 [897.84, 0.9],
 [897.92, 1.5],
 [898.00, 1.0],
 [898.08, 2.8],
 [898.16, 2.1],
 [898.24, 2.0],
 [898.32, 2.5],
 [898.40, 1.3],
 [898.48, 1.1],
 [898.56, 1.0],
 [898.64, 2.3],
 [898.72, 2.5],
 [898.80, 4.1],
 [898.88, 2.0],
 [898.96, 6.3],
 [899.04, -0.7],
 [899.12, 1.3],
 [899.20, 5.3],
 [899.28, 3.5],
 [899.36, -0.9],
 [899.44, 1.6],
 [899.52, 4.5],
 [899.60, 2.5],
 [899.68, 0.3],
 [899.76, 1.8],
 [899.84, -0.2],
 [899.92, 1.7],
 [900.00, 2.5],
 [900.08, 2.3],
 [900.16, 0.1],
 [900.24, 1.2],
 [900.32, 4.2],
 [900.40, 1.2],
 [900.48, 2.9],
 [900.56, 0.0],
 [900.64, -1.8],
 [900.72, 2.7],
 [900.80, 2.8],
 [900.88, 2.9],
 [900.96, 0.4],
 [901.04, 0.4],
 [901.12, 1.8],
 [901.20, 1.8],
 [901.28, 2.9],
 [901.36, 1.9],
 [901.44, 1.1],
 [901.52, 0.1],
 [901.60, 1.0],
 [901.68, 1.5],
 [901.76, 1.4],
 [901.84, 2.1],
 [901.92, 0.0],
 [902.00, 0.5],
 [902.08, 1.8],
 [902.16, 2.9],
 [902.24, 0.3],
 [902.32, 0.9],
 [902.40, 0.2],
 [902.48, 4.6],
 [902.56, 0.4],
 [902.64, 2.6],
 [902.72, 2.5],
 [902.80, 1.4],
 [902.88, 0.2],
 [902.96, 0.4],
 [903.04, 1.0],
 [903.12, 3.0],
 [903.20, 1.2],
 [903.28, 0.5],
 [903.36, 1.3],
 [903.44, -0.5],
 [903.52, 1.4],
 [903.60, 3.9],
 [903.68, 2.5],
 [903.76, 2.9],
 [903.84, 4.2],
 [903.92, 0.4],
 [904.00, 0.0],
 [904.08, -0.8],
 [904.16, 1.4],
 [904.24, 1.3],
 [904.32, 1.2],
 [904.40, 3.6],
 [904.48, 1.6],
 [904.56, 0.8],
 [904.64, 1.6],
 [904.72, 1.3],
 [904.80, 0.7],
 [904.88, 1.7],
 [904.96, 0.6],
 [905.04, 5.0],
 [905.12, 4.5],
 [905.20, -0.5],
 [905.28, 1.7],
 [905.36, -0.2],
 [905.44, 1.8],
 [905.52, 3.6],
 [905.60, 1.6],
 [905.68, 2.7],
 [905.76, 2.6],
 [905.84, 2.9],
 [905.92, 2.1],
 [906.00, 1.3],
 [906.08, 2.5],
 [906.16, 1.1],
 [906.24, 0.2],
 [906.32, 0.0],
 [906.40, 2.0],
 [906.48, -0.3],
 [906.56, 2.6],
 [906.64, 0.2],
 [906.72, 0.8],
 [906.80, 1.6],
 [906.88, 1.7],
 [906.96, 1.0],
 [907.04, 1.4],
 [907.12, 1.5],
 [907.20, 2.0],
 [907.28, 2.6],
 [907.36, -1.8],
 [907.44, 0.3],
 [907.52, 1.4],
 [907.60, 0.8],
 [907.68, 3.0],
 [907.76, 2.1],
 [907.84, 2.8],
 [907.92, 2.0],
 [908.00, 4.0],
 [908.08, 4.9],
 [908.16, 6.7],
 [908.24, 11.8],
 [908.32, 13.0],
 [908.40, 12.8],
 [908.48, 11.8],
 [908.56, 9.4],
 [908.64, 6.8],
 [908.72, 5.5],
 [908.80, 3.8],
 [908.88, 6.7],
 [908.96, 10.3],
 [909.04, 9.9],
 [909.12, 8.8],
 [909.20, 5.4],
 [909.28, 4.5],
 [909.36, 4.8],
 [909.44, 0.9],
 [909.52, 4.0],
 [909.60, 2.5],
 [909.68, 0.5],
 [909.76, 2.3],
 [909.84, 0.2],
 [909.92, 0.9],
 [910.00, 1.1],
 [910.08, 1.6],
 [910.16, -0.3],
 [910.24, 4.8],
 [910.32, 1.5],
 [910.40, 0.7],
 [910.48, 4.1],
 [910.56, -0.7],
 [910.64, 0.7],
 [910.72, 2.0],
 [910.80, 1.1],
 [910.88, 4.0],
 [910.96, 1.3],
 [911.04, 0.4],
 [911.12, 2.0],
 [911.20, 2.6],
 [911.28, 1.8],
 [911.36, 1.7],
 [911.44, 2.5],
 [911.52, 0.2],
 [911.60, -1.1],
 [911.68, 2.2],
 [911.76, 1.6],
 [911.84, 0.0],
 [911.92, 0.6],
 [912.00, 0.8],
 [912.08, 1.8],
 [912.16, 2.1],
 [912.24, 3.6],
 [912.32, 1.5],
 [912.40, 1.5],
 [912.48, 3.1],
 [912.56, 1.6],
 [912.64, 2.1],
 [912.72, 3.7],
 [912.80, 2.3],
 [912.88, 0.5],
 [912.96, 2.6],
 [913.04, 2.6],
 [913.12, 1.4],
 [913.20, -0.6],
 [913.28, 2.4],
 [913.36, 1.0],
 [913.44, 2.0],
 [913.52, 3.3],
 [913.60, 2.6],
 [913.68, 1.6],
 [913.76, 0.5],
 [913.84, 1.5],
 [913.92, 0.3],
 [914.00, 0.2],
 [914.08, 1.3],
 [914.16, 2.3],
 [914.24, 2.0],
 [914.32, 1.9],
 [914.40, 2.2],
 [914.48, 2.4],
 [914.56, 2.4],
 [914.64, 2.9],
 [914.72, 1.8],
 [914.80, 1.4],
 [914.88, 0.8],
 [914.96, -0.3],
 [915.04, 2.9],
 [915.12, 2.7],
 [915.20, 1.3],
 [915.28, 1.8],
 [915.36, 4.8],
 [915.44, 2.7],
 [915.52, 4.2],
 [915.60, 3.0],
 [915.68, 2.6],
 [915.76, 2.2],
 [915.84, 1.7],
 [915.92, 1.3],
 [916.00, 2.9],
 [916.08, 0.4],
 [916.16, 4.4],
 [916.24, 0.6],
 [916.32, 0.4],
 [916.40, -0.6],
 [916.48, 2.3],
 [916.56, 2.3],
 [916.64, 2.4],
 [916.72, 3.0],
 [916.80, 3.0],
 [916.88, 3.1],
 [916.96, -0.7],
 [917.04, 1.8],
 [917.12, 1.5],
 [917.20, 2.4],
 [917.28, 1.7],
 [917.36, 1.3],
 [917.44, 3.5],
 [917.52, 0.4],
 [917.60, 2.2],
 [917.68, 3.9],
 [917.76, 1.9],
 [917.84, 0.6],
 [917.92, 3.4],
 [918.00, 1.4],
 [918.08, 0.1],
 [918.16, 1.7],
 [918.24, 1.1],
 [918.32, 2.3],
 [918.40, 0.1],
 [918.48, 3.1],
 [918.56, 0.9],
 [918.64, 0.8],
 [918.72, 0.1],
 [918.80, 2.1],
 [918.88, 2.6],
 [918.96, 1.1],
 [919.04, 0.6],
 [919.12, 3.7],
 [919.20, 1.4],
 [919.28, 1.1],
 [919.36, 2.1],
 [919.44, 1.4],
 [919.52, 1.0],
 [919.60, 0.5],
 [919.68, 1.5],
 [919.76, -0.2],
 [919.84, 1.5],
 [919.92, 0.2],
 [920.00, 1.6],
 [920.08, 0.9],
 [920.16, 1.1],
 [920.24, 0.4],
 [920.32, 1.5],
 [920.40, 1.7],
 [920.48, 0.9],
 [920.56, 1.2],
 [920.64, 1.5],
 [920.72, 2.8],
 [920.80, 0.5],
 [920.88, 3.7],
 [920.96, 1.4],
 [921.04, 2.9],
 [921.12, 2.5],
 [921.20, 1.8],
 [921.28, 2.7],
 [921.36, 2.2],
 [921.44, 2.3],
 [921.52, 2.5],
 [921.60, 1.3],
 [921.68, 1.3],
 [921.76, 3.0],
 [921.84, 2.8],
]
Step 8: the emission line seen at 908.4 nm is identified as H-beta 4861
